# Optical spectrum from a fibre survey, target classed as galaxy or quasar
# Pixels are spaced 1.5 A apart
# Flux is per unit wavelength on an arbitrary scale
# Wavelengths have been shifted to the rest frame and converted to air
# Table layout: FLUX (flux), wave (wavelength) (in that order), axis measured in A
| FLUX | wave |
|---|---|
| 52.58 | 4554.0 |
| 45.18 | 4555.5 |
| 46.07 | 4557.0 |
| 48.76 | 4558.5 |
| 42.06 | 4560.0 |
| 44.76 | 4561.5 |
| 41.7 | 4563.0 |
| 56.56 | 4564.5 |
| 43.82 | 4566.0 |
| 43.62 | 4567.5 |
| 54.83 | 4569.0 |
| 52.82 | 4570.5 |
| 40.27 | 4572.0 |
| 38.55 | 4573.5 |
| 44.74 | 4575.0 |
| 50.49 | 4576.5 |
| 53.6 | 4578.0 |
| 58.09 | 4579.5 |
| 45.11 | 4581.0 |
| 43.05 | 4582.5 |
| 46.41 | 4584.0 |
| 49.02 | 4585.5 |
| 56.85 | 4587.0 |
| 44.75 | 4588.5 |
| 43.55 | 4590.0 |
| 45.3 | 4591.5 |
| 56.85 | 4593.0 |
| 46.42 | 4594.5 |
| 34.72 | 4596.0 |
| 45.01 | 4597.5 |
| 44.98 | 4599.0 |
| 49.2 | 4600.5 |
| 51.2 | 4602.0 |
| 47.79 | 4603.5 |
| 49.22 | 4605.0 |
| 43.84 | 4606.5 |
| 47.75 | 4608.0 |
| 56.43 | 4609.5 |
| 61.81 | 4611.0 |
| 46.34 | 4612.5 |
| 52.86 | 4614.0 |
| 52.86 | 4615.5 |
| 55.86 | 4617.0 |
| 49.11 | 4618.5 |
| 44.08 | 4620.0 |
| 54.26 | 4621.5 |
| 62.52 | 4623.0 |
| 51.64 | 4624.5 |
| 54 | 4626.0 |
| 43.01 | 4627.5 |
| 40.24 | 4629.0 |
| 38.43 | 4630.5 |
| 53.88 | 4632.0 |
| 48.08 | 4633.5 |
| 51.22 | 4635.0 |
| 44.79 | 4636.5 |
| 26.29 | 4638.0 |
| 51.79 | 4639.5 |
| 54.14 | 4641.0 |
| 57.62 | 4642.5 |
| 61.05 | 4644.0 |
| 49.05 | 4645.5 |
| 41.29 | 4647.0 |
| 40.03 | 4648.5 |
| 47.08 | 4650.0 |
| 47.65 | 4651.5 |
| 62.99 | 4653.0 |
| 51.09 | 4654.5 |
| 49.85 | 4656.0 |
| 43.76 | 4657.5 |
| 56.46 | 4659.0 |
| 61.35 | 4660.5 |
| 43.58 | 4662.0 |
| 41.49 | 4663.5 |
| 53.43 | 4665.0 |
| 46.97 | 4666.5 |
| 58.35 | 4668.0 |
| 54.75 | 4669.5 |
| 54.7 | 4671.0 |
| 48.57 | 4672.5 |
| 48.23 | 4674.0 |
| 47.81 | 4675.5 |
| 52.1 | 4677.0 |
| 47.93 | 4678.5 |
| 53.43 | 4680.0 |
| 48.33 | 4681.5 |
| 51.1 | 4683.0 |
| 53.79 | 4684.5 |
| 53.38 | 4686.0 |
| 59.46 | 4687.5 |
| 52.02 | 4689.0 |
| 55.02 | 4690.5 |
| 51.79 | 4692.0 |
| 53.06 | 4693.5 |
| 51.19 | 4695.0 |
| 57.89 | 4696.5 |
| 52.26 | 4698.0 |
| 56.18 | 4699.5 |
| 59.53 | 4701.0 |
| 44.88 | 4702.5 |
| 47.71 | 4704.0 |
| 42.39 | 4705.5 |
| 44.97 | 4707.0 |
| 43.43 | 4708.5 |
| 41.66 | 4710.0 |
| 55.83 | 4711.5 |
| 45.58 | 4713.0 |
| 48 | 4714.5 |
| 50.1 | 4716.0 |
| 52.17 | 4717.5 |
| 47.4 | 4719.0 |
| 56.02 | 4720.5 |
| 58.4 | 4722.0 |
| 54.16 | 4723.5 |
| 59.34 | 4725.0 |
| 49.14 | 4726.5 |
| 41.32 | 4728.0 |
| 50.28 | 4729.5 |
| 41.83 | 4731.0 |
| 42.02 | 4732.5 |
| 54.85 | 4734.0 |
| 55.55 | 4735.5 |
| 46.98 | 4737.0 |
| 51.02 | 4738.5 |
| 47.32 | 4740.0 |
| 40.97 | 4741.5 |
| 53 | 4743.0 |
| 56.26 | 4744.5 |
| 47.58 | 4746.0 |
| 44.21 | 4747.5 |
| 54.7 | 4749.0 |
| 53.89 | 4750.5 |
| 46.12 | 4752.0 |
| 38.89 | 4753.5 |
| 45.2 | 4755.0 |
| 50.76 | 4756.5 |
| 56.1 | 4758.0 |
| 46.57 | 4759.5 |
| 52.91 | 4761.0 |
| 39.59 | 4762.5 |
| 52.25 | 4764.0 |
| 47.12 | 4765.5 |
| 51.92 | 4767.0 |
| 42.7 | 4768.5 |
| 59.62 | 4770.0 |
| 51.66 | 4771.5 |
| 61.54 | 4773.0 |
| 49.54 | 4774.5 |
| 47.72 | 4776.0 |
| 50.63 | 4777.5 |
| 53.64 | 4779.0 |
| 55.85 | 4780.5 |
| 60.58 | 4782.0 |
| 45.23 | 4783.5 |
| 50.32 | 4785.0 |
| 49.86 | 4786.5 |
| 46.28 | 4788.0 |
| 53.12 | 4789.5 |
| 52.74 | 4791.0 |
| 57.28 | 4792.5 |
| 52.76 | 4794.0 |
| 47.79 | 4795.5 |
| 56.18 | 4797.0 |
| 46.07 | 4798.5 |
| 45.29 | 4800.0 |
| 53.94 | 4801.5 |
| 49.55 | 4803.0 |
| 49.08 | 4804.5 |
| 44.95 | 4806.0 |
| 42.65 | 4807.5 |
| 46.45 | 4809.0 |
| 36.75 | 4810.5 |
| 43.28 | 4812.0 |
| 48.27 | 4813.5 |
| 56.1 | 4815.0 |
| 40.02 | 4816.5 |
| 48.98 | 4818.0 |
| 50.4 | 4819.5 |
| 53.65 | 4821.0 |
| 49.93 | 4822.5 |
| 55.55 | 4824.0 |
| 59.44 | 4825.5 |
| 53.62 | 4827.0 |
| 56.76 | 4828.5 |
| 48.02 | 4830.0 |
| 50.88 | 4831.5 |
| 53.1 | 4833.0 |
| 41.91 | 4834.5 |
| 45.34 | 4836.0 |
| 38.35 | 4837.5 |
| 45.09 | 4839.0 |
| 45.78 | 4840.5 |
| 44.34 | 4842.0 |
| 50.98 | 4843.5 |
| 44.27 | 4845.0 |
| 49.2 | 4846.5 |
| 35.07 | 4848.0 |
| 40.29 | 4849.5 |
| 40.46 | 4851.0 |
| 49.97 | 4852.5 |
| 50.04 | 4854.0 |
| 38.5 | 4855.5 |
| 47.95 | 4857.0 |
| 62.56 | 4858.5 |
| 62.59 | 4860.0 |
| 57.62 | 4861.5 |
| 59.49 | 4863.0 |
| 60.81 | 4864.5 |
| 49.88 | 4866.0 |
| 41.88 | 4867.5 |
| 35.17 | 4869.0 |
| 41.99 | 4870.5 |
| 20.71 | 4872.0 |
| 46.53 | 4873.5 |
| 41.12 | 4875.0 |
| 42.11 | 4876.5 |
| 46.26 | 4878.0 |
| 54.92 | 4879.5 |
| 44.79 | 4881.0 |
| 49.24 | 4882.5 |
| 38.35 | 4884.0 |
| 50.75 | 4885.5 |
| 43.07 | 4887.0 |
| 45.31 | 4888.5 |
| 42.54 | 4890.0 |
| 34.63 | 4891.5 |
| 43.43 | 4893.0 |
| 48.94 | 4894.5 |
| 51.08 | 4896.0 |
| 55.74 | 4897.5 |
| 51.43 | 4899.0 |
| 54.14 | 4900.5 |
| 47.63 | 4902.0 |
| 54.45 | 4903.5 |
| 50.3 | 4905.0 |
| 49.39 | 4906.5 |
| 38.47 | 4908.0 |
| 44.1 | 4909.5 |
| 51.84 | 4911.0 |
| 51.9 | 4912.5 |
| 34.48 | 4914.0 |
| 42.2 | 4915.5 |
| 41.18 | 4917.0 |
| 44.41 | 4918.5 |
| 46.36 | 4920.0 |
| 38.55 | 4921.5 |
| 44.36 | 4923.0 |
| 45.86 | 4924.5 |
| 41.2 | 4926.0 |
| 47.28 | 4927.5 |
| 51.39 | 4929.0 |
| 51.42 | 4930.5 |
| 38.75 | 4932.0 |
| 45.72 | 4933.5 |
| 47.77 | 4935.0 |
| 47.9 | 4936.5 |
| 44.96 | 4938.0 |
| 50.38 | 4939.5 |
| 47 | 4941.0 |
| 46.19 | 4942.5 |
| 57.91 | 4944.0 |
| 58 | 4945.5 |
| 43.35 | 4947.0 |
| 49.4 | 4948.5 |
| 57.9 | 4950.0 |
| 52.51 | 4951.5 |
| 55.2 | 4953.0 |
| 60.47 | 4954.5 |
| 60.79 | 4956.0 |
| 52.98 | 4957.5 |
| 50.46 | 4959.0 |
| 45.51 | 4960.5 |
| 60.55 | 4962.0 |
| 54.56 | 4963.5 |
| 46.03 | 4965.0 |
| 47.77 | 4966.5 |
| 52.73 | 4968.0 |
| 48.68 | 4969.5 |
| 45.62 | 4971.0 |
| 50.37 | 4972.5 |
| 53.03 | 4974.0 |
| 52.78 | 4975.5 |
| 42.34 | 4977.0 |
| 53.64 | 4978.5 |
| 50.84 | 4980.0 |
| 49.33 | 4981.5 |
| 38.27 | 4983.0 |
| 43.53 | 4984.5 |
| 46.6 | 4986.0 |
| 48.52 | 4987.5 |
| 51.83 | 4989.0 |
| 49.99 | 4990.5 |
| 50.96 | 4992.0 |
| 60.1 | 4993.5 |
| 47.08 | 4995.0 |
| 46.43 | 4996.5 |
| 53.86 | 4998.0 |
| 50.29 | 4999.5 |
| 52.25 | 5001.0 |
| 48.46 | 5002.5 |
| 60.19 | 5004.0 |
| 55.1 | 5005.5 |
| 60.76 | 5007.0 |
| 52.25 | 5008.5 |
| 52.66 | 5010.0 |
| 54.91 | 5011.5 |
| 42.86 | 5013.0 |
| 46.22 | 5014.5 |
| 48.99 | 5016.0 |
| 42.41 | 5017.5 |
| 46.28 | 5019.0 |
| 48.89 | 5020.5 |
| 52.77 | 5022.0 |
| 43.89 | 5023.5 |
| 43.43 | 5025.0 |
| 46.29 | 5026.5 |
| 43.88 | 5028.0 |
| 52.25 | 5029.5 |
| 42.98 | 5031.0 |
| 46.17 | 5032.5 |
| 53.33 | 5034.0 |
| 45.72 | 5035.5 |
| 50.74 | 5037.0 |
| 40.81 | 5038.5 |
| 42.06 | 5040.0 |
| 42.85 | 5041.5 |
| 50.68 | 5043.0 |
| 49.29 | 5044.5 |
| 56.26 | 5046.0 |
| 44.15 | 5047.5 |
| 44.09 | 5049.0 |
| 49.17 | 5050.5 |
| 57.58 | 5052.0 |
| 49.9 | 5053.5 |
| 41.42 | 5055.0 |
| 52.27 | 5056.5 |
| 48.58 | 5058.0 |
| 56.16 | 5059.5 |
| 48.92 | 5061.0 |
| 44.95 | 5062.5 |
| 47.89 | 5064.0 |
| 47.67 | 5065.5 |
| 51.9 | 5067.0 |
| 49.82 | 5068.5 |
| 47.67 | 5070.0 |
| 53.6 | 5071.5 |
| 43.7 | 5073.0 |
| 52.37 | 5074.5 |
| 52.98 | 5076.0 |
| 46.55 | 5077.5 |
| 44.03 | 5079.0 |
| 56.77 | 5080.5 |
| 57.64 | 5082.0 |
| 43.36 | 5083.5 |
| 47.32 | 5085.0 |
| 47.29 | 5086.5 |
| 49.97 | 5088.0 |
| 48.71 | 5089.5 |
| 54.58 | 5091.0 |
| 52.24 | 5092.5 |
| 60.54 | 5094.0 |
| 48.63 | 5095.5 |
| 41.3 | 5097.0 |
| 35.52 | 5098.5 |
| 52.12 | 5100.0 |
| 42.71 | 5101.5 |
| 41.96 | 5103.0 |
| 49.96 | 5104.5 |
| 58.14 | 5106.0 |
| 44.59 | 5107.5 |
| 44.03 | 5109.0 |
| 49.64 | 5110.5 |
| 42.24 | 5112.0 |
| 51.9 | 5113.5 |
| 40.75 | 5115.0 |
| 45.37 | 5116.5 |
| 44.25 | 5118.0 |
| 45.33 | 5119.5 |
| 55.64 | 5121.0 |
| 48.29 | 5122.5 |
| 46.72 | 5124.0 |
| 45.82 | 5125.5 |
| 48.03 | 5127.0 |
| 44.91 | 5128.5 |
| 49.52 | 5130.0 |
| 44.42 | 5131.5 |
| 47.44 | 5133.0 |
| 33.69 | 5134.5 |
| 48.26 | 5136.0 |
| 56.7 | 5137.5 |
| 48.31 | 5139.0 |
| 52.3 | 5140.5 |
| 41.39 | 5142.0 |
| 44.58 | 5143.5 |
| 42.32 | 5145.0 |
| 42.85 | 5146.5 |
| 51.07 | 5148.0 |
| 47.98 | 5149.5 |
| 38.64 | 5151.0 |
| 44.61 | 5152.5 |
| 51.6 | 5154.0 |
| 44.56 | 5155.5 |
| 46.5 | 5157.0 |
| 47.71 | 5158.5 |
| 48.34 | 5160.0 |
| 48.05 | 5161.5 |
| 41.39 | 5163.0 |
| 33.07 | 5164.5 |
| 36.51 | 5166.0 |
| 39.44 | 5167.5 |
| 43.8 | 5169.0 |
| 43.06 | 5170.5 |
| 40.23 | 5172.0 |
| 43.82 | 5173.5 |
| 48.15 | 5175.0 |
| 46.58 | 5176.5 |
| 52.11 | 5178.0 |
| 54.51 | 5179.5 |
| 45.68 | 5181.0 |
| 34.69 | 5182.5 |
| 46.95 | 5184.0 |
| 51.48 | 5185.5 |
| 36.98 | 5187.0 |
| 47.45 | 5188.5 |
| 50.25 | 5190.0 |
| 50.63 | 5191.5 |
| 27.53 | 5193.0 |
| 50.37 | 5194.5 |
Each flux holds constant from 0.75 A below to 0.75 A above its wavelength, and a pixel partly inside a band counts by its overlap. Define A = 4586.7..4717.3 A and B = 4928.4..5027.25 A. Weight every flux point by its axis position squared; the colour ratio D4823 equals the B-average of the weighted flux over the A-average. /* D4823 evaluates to 1.2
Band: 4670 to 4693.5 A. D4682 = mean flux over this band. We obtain 51.9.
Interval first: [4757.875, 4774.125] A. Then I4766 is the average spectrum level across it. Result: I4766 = 50.9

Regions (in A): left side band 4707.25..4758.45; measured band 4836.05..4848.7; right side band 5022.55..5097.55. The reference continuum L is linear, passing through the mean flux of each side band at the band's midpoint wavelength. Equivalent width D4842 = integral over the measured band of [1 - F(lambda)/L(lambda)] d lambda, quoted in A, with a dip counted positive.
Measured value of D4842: 1.3 A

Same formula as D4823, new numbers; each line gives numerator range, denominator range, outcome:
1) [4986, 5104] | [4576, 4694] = 1.16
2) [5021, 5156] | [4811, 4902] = 1.10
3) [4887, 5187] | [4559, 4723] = 1.14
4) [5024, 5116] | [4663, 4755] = 1.11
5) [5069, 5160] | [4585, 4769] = 1.14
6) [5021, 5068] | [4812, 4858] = 1.10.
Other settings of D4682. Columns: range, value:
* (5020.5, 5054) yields 47.7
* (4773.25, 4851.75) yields 48.8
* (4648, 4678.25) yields 50.6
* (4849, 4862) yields 50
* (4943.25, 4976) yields 52.6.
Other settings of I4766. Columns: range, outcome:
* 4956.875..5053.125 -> 49.3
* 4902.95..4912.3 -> 48.2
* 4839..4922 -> 46.4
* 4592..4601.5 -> 46.3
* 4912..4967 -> 48.7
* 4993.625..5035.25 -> 49.6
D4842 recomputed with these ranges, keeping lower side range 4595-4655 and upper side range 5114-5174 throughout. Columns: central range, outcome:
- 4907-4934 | 1.4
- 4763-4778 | -1.0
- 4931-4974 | -3.8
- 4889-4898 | 0.3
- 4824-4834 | -1.2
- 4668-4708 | -2.5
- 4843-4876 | 0.5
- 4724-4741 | -0.3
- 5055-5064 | -0.7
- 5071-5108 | -2.8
